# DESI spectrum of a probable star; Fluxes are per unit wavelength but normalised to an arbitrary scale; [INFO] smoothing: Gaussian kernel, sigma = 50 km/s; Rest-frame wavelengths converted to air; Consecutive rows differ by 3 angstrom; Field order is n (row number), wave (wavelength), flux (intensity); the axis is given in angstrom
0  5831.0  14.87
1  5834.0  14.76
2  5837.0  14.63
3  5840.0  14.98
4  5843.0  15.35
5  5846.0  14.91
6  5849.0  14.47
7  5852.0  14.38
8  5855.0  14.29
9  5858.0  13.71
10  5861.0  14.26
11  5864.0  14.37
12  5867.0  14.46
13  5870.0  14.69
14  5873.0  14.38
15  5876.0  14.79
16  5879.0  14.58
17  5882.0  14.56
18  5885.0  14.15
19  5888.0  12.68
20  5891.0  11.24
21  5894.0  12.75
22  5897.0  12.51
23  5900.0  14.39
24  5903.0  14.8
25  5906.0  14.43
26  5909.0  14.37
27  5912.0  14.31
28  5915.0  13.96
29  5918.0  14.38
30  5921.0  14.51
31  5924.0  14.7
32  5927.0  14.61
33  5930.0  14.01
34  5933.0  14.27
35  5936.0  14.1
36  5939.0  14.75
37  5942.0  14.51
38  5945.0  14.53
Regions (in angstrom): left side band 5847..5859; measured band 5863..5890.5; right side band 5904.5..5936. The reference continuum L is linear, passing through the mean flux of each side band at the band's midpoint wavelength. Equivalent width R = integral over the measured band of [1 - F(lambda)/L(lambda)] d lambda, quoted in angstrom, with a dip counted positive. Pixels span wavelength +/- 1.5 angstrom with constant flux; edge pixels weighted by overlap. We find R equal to 0.2 angstrom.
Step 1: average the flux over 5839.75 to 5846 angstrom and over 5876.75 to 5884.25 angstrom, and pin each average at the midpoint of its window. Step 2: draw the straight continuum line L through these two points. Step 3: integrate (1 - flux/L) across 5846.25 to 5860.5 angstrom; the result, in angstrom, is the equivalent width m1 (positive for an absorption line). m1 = 0.7 angstrom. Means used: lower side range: 15.1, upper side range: 14.6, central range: 14.3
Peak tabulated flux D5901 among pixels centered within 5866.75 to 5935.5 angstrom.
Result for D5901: 14.8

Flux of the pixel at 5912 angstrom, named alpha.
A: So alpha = 14.31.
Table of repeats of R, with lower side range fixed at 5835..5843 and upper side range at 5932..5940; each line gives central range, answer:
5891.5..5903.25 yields 1.04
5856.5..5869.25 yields 0.47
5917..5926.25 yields -0.07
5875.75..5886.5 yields 0.13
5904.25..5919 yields 0.20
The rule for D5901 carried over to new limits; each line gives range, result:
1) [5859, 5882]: 14.79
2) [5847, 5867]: 14.47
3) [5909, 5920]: 14.38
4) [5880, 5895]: 14.56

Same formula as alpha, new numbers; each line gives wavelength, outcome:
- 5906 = 14.43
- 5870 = 14.69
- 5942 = 14.51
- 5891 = 11.24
